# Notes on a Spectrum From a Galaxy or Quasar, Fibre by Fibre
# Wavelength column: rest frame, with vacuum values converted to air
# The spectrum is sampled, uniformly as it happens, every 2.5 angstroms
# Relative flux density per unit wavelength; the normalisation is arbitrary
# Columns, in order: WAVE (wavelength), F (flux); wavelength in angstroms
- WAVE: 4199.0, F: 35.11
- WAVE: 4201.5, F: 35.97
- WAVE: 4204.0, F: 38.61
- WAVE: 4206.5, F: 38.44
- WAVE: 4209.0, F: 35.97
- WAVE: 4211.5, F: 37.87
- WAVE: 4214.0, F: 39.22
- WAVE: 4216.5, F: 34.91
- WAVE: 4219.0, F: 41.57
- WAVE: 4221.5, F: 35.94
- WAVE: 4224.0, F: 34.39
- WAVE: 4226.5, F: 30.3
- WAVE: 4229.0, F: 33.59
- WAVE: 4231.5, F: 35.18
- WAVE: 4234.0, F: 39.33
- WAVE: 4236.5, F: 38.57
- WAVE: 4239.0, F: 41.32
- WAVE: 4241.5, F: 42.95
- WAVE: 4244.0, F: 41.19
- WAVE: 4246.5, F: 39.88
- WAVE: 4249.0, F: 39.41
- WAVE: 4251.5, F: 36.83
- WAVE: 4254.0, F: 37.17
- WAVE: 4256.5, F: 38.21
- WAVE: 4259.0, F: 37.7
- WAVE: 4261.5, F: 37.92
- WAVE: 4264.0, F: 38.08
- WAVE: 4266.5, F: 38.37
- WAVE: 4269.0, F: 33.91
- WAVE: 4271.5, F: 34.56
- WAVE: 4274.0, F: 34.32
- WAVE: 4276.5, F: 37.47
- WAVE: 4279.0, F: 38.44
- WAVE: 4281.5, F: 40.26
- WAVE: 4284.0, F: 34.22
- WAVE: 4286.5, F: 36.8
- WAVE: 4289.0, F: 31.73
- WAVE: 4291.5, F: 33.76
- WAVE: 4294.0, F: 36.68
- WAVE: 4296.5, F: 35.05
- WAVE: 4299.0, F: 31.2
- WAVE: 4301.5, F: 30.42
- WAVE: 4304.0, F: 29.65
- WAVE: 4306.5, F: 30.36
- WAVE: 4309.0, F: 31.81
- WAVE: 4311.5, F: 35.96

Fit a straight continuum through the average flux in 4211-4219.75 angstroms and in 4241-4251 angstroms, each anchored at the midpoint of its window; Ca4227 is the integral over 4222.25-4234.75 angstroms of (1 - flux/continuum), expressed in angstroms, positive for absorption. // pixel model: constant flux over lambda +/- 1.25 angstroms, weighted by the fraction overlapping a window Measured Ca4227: 1.5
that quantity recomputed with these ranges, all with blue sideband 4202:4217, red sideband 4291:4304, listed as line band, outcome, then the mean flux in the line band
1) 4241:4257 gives -1.68 angstroms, 39.3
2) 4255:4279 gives -1.53 angstroms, 36.8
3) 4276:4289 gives -1.18 angstroms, 36.9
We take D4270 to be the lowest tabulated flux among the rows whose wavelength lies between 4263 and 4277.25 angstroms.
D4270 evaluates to 33.91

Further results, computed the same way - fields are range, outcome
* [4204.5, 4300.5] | 30.3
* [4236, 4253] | 36.83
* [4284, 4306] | 29.65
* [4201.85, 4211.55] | 35.97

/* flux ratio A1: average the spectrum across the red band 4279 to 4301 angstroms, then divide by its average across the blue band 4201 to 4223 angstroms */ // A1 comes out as 0.9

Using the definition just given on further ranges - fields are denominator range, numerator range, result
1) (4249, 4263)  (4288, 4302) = 0.88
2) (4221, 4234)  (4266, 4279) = 1.05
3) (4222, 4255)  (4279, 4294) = 0.95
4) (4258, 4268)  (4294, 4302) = 0.87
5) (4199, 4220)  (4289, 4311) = 0.86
